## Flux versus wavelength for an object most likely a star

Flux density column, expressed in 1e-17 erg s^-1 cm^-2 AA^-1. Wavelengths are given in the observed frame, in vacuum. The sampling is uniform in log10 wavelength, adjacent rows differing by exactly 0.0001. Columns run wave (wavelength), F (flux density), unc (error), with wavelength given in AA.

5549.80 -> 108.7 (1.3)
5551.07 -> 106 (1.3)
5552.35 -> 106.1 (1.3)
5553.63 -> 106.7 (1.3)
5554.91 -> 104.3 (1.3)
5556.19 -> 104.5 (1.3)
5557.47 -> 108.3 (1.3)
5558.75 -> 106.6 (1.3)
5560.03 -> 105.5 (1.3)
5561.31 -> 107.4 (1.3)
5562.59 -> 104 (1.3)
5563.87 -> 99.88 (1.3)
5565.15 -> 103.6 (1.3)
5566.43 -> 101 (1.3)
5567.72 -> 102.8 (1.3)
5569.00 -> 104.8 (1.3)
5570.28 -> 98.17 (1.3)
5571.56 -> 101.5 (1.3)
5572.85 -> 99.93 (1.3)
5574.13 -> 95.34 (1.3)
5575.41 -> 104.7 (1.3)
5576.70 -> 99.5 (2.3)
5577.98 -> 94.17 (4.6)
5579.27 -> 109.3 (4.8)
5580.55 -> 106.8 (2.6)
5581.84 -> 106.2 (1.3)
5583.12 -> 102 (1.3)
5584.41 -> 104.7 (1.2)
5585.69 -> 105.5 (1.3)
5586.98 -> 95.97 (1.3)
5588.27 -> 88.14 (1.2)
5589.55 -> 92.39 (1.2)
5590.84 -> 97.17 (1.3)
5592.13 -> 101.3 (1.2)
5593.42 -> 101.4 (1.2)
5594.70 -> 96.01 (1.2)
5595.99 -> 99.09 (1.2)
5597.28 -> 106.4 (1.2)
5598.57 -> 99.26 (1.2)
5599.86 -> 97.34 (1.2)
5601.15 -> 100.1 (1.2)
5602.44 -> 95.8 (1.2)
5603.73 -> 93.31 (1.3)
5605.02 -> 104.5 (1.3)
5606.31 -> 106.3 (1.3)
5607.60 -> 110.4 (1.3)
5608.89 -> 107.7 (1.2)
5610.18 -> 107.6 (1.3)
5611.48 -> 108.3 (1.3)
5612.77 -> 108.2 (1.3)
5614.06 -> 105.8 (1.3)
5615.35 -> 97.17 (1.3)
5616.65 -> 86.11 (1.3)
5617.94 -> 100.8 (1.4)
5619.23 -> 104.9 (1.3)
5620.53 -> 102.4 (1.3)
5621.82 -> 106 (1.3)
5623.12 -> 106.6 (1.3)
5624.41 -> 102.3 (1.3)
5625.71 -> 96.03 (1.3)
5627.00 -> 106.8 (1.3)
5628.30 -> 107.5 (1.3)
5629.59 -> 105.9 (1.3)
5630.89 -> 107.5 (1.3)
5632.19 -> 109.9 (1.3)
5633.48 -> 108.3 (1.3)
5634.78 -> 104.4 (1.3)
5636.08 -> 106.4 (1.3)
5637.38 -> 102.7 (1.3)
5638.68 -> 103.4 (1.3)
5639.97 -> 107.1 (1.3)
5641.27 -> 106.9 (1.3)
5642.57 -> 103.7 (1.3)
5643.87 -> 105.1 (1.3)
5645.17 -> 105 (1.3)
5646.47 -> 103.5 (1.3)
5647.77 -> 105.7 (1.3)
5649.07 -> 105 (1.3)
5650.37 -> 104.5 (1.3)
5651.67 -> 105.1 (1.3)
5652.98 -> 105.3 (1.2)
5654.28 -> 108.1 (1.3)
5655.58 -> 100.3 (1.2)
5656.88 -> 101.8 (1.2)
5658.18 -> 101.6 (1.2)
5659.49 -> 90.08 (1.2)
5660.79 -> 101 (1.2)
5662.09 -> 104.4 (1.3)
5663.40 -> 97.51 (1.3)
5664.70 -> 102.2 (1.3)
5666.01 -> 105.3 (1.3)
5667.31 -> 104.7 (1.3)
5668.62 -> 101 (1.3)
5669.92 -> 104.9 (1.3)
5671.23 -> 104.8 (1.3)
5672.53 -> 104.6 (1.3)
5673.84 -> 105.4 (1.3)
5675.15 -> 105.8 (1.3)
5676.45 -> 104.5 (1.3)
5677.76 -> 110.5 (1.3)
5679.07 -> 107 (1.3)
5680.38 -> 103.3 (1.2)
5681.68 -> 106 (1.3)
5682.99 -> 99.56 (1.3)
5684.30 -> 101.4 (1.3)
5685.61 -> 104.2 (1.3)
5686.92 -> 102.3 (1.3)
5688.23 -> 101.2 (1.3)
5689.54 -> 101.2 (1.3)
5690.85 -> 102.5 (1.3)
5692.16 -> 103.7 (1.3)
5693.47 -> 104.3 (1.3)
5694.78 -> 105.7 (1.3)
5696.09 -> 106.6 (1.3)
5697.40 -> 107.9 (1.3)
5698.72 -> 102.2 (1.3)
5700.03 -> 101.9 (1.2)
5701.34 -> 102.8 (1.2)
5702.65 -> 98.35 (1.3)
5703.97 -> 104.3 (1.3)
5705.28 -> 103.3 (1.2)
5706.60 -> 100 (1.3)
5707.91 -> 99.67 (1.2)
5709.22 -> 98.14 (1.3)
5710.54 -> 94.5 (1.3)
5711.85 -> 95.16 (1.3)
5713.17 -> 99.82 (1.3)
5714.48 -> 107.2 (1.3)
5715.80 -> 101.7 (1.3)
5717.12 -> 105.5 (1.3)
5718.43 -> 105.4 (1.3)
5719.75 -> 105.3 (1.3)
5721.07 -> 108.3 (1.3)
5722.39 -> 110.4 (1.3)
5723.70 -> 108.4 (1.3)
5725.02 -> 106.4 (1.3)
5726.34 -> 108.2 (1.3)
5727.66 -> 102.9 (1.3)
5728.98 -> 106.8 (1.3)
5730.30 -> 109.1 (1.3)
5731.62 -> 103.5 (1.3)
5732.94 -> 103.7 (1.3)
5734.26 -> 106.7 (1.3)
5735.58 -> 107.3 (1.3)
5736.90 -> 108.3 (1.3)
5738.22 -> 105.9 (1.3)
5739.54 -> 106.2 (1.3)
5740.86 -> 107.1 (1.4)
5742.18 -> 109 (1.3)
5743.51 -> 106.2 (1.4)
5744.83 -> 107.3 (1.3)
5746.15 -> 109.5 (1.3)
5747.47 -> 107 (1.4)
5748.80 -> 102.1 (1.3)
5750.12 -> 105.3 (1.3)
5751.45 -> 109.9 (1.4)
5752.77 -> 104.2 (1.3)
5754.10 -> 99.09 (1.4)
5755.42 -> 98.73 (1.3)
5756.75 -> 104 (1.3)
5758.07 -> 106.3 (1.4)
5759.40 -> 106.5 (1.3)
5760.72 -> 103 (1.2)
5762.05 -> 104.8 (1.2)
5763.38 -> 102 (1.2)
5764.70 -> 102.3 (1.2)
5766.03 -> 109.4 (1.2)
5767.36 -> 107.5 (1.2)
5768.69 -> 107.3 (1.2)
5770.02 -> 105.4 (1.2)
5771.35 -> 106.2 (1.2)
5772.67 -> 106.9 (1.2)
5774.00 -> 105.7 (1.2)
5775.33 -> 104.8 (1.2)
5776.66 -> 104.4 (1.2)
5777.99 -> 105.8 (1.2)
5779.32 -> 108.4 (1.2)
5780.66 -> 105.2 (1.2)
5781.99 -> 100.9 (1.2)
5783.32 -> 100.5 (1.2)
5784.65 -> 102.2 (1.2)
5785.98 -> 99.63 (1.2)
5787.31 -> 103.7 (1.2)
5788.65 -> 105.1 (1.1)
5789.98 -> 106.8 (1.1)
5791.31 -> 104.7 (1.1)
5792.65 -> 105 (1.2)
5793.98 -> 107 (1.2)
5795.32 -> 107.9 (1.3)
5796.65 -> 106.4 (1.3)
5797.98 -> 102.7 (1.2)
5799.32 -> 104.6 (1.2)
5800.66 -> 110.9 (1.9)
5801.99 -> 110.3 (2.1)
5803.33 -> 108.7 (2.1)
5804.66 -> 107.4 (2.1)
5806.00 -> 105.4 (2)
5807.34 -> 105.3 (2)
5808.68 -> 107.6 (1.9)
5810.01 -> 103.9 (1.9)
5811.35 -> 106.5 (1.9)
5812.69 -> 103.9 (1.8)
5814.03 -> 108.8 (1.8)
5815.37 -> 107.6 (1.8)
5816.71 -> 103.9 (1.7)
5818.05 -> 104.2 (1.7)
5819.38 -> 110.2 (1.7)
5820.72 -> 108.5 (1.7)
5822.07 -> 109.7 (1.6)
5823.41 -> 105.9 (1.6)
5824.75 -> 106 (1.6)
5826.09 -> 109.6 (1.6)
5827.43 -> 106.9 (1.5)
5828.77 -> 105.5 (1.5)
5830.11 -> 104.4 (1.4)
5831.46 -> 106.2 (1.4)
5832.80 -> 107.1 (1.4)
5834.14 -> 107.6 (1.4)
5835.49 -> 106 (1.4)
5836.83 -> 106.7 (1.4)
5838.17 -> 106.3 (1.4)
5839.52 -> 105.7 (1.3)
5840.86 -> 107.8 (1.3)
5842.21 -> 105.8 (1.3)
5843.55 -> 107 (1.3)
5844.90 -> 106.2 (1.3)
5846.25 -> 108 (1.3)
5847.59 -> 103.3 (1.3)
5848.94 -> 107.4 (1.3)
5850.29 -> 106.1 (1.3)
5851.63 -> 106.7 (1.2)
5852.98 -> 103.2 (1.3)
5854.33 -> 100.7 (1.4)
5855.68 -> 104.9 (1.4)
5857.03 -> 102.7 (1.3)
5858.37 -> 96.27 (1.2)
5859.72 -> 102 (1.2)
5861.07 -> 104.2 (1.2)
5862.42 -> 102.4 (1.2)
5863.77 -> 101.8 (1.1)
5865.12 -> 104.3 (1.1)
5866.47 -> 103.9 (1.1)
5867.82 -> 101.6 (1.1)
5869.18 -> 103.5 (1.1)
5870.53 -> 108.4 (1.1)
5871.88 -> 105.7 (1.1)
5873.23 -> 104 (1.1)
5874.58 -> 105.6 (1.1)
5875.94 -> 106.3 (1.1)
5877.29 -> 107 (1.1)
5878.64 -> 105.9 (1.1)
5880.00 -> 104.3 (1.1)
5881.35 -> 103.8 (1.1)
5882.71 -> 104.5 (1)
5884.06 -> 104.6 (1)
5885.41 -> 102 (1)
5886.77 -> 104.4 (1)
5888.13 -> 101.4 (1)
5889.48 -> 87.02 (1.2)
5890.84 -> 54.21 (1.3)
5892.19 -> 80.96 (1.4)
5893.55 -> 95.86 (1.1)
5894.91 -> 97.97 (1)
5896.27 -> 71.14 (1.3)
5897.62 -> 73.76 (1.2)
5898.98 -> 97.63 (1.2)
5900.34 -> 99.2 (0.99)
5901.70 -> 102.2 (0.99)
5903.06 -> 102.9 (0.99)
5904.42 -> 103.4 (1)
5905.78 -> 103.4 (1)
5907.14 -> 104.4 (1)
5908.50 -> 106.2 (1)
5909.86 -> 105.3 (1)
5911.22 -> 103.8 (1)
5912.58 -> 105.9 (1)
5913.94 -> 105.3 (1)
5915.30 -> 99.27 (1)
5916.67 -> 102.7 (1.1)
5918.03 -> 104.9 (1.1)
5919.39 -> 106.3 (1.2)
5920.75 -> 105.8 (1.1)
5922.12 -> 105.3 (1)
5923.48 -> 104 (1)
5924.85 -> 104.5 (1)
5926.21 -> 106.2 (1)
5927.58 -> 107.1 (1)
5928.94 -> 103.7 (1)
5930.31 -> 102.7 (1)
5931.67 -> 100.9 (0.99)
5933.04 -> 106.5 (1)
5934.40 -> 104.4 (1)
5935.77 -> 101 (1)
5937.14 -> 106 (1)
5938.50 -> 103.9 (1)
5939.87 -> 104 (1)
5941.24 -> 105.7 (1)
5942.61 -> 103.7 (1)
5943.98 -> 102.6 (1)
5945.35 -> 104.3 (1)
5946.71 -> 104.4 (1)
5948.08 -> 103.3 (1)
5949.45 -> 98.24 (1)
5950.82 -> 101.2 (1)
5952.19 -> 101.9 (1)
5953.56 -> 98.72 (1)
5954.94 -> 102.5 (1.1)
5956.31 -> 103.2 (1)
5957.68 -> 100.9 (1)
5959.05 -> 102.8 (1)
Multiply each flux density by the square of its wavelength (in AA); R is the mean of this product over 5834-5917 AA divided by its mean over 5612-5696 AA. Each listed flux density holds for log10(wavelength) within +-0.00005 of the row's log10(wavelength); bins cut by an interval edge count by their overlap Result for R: 1.1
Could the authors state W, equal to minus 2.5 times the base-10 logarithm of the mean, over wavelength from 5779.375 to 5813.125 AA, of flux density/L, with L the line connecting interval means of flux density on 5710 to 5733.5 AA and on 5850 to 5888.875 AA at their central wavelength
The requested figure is -0.01 mag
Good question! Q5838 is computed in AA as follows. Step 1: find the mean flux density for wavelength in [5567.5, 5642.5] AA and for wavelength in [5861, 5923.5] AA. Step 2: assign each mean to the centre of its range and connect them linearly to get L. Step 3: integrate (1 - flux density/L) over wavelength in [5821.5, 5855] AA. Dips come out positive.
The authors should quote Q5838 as -1.8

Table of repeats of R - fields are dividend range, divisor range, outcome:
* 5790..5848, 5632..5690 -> 1.08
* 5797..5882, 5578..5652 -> 1.11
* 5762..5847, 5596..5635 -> 1.10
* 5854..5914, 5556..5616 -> 1.09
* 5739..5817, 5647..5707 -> 1.06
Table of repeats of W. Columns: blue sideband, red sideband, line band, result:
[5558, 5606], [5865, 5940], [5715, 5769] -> -0.05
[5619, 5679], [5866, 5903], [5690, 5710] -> 0.00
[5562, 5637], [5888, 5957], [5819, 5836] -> -0.07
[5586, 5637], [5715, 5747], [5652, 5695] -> 0.01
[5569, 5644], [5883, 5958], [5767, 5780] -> -0.05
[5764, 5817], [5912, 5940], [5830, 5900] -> 0.04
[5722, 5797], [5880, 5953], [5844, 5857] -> -0.02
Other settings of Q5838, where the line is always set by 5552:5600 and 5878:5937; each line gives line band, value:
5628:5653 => -1.03 AA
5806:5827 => -1.31 AA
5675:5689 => -0.40 AA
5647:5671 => -0.33 AA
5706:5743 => -1.36 AA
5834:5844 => -0.62 AA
